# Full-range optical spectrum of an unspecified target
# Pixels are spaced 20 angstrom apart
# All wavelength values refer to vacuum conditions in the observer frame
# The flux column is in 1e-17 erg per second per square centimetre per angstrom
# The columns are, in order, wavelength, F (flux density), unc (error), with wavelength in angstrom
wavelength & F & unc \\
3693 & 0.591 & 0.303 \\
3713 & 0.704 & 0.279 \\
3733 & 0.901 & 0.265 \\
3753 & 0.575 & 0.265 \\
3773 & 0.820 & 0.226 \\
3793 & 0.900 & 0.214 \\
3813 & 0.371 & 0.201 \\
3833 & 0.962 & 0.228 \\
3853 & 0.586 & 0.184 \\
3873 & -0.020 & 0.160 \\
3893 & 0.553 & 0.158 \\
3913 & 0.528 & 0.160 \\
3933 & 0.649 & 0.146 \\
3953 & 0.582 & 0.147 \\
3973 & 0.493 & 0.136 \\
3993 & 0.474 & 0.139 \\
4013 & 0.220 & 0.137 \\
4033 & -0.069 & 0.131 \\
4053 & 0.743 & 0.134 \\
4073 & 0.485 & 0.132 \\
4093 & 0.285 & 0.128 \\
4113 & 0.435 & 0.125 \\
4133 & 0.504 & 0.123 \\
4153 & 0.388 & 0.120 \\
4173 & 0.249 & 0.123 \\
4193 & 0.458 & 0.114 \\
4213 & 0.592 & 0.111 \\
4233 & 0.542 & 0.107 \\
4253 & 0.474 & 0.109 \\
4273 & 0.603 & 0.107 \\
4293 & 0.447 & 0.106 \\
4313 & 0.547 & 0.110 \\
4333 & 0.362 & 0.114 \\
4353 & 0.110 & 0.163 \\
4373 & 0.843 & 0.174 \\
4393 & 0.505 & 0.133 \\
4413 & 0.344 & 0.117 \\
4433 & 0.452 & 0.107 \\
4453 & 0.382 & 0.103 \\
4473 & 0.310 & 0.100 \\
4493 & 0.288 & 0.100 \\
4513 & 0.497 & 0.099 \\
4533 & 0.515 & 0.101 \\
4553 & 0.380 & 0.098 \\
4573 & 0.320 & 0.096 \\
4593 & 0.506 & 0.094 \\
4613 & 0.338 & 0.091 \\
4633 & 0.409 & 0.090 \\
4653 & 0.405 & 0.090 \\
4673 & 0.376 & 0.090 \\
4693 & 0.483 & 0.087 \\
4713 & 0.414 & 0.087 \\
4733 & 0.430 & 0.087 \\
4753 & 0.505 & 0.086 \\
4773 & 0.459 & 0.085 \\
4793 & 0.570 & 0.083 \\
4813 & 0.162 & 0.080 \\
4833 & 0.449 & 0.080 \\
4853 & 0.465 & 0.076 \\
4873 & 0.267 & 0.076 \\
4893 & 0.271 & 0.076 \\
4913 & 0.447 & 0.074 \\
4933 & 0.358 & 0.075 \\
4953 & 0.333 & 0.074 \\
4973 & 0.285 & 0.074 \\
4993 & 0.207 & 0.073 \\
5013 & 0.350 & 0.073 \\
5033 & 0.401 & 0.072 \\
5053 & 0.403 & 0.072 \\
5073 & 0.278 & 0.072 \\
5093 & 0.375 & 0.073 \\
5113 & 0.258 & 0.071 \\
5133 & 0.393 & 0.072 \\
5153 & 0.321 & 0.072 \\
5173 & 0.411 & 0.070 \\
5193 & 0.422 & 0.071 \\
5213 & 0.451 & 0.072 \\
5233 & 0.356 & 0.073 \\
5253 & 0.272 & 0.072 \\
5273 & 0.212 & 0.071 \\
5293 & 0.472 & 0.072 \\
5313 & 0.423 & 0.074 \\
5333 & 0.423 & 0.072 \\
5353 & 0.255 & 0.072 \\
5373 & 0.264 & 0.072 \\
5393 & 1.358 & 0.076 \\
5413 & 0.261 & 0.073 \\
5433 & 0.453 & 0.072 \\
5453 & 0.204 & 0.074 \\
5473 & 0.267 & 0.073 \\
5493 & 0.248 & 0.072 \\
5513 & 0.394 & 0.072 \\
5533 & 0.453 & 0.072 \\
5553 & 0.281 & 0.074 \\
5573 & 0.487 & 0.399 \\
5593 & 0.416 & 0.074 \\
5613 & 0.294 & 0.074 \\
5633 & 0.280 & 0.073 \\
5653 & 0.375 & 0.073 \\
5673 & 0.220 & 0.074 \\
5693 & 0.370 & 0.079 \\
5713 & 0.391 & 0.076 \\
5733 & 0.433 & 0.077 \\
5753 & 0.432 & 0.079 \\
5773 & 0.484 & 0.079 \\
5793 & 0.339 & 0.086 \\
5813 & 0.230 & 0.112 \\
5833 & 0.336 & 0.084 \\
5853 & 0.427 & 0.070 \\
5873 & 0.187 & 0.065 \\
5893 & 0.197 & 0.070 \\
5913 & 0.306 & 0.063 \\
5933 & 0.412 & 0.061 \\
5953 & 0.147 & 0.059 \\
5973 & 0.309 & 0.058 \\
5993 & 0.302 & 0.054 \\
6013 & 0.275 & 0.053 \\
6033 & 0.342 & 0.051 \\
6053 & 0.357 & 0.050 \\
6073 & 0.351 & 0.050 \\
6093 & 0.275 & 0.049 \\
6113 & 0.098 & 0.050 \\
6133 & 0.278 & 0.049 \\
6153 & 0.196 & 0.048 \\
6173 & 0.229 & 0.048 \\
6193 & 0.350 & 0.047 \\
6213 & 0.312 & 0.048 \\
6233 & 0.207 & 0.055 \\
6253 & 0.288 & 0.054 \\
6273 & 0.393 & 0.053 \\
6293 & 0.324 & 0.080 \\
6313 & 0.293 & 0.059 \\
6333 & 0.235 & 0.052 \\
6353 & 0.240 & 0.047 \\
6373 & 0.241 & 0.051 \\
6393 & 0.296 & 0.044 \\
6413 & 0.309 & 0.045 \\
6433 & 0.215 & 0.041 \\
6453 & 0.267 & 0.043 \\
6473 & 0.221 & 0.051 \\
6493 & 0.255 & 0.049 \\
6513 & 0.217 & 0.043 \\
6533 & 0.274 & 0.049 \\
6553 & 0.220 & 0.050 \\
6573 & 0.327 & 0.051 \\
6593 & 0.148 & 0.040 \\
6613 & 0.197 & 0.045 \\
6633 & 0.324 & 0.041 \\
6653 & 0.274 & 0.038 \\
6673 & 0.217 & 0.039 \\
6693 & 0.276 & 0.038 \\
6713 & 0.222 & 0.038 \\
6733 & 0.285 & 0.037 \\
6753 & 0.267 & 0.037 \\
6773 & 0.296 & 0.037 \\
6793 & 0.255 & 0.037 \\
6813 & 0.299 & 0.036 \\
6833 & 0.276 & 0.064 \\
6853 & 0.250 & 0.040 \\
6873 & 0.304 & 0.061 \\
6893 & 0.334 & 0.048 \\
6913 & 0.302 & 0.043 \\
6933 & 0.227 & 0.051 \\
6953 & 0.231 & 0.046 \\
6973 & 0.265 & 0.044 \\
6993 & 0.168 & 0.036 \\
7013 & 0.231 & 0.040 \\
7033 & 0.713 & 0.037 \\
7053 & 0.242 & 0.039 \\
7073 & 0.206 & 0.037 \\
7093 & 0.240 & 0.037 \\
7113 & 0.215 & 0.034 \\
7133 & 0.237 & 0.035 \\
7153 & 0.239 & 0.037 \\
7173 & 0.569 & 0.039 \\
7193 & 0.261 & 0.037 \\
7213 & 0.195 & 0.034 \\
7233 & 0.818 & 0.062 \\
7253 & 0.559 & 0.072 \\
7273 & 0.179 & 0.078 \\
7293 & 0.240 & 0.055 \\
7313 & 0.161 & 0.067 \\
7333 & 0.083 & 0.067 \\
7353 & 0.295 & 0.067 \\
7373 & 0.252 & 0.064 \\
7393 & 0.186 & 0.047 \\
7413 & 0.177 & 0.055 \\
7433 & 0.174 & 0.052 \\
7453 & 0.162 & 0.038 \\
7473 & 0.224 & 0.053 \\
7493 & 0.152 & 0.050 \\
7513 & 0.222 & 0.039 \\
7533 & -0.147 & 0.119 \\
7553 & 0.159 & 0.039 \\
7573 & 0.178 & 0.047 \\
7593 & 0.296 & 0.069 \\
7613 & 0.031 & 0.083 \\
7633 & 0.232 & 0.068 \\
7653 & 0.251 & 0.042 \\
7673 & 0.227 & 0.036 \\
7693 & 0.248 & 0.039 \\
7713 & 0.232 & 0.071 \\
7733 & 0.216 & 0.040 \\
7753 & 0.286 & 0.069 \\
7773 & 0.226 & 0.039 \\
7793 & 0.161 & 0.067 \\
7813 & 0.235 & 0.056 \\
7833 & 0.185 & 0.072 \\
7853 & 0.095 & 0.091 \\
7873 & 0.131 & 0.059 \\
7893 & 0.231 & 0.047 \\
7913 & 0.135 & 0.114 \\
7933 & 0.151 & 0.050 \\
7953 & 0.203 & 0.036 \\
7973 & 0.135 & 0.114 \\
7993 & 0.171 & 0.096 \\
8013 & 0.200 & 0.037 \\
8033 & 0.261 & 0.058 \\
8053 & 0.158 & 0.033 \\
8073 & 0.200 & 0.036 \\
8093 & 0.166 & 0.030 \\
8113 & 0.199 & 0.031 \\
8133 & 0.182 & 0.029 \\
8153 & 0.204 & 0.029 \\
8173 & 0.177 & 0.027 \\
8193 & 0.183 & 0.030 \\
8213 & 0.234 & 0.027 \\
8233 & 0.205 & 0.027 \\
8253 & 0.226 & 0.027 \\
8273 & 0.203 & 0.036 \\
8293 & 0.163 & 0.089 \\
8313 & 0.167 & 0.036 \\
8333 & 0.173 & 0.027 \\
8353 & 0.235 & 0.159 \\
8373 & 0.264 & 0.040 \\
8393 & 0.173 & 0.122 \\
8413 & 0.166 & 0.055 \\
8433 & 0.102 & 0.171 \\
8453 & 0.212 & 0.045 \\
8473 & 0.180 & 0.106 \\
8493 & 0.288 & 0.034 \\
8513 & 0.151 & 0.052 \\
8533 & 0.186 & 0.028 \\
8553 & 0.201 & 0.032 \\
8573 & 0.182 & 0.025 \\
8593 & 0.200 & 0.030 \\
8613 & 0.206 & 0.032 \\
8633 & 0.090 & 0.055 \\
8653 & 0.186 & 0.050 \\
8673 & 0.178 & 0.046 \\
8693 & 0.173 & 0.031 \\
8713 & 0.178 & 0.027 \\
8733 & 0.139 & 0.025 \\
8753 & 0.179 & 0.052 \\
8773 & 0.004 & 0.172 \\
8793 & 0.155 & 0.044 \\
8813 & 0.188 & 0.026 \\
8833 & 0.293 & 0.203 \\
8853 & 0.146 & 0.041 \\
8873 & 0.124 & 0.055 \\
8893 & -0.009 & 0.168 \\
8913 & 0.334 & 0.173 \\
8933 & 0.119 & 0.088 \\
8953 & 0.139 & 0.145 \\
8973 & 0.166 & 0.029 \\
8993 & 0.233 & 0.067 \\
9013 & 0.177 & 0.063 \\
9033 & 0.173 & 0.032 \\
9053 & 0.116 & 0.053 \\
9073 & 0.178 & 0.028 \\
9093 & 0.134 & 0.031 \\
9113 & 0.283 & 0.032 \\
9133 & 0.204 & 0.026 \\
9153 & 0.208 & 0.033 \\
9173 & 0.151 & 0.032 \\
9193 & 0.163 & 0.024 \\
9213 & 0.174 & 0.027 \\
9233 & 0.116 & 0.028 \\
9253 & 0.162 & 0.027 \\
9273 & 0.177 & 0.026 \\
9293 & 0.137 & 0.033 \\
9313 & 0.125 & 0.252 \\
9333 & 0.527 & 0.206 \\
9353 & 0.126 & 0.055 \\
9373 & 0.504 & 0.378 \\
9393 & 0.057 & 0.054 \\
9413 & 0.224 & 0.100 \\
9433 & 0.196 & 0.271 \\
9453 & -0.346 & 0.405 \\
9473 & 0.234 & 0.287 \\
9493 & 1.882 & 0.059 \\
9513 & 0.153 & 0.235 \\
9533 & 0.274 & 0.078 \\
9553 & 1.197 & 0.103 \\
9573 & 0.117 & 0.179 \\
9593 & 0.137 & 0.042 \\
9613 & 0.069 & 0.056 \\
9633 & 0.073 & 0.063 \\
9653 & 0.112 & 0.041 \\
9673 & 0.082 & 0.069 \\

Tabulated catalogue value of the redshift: 0.446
